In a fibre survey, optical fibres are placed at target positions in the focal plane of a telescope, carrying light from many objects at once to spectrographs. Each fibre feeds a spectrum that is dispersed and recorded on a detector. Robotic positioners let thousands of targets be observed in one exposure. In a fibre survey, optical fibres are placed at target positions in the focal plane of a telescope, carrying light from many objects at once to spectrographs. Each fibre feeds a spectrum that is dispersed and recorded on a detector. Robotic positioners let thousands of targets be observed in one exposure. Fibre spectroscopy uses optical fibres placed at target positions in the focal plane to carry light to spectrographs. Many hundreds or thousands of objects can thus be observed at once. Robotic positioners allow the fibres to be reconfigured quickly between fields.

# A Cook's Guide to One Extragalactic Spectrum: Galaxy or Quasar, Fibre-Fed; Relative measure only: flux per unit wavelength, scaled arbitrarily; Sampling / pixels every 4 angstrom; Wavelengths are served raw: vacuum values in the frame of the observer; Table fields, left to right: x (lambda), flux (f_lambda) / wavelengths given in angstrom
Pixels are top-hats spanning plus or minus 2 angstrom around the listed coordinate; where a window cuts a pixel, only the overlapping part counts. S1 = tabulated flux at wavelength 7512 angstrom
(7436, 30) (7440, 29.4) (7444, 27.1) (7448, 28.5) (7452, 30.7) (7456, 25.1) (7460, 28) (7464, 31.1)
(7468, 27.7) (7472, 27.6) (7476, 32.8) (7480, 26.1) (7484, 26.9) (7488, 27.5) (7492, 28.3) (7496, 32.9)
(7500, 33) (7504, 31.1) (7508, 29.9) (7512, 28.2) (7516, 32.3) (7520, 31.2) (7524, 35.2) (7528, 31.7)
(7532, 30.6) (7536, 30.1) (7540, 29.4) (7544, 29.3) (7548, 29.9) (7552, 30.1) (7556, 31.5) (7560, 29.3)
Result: 28.2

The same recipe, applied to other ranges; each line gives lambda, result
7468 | 27.7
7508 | 29.9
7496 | 32.9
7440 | 29.4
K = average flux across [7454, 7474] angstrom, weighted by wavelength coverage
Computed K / 27.9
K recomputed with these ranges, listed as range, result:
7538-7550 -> 29.5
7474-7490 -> 28.3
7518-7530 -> 32.7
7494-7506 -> 32.3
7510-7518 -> 30.2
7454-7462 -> 26.6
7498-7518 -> 30.9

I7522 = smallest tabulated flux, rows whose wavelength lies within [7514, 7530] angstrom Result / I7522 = 31.2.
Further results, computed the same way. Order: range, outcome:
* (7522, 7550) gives 29.3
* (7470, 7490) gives 26.1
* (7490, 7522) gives 28.2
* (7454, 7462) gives 25.1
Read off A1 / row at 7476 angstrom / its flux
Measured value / 32.8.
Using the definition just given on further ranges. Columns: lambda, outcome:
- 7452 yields 30.7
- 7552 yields 30.1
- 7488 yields 27.5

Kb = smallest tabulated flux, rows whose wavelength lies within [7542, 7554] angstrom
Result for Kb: 29.3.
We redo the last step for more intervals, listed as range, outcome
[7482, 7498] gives 26.9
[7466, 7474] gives 27.6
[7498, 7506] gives 31.1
